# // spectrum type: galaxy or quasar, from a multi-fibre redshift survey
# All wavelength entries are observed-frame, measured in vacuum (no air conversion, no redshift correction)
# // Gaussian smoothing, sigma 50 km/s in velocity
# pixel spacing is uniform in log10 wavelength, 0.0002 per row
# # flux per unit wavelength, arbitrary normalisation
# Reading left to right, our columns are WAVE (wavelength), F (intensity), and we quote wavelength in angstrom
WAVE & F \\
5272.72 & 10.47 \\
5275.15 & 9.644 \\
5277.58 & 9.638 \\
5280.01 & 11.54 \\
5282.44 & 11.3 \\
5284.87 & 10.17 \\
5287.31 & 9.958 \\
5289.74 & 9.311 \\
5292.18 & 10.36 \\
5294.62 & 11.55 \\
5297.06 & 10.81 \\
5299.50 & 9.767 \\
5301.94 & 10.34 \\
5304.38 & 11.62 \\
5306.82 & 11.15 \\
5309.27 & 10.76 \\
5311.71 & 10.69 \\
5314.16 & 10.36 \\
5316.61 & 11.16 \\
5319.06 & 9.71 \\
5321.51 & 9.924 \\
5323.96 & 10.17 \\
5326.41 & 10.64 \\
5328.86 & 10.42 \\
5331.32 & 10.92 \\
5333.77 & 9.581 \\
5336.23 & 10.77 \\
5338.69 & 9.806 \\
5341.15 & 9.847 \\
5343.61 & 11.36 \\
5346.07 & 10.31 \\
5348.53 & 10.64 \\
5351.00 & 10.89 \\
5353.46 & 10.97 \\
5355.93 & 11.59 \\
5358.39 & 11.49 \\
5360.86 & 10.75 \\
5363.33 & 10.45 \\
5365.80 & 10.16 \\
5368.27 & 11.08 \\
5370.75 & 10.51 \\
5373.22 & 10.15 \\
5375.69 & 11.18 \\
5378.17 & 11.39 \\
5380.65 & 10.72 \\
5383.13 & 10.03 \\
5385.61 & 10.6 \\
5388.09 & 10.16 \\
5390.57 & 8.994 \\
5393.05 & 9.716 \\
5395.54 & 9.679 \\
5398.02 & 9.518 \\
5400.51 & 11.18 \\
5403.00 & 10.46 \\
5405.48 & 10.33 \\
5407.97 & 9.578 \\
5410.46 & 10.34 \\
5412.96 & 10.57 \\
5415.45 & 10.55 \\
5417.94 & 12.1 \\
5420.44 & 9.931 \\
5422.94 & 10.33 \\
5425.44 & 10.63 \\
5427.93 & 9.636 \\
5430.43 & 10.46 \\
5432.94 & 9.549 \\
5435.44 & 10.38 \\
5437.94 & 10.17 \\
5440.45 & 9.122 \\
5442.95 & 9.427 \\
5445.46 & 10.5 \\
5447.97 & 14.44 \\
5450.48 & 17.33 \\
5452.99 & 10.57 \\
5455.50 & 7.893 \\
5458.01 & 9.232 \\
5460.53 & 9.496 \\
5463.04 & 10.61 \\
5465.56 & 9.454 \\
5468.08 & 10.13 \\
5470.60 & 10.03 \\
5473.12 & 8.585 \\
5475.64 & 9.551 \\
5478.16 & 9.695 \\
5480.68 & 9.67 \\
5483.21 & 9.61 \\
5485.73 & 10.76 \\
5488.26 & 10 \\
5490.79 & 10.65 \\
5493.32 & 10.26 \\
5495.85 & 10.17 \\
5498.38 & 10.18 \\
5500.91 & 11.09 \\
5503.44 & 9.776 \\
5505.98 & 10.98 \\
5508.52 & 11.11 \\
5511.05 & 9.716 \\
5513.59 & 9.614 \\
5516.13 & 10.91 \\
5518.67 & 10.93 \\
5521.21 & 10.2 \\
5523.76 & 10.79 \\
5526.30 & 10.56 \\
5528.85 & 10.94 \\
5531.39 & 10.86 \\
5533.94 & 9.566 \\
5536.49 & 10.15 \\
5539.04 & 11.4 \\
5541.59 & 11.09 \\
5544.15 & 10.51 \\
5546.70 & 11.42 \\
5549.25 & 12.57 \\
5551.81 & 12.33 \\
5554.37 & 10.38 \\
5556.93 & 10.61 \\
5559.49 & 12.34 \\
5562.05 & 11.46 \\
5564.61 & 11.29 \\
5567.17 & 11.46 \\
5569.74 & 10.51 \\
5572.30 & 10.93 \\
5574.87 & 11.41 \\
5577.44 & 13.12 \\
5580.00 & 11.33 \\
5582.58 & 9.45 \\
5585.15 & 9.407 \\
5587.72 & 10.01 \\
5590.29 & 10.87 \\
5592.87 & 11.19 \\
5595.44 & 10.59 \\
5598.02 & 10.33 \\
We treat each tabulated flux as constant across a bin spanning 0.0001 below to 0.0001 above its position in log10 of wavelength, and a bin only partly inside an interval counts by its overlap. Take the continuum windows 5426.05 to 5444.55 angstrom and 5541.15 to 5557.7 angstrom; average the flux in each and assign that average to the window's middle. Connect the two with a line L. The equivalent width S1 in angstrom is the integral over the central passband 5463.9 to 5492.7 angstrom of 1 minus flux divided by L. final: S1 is 1.5 angstrom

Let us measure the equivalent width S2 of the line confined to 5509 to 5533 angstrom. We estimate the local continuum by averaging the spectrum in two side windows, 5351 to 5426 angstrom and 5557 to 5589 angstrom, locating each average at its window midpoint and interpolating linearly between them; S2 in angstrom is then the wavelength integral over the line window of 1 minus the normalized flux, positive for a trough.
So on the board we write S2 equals 0.8 angstrom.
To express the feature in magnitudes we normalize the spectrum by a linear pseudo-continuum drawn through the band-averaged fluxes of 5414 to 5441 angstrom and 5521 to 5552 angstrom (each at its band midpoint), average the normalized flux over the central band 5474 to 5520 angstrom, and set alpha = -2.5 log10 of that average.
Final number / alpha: 0.05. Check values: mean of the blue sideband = 10.3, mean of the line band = 10.2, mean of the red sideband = 10.9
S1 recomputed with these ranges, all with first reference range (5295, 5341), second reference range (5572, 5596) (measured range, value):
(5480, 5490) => 0.60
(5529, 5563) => -1.06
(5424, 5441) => 0.96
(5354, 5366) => -0.48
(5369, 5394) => 0.47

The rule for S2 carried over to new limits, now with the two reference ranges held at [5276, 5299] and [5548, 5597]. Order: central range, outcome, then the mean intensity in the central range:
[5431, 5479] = 2.3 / 10.3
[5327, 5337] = 0.1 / 10.4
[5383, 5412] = 1.8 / 10.1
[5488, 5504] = 0.9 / 10.3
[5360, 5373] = 0.1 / 10.5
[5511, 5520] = 0.5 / 10.4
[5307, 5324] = 0.1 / 10.5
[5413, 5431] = 0.4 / 10.5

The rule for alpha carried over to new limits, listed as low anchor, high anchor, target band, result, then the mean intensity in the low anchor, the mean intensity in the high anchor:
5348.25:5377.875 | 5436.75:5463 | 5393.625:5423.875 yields 0.05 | 10.8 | 10.8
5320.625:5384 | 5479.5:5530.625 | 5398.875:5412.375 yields 0.02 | 10.6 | 10.4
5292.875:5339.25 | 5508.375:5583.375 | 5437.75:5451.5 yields -0.10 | 10.5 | 11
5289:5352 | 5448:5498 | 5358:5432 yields 0.00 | 10.5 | 10.3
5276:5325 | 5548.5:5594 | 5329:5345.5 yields 0.02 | 10.5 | 11.1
